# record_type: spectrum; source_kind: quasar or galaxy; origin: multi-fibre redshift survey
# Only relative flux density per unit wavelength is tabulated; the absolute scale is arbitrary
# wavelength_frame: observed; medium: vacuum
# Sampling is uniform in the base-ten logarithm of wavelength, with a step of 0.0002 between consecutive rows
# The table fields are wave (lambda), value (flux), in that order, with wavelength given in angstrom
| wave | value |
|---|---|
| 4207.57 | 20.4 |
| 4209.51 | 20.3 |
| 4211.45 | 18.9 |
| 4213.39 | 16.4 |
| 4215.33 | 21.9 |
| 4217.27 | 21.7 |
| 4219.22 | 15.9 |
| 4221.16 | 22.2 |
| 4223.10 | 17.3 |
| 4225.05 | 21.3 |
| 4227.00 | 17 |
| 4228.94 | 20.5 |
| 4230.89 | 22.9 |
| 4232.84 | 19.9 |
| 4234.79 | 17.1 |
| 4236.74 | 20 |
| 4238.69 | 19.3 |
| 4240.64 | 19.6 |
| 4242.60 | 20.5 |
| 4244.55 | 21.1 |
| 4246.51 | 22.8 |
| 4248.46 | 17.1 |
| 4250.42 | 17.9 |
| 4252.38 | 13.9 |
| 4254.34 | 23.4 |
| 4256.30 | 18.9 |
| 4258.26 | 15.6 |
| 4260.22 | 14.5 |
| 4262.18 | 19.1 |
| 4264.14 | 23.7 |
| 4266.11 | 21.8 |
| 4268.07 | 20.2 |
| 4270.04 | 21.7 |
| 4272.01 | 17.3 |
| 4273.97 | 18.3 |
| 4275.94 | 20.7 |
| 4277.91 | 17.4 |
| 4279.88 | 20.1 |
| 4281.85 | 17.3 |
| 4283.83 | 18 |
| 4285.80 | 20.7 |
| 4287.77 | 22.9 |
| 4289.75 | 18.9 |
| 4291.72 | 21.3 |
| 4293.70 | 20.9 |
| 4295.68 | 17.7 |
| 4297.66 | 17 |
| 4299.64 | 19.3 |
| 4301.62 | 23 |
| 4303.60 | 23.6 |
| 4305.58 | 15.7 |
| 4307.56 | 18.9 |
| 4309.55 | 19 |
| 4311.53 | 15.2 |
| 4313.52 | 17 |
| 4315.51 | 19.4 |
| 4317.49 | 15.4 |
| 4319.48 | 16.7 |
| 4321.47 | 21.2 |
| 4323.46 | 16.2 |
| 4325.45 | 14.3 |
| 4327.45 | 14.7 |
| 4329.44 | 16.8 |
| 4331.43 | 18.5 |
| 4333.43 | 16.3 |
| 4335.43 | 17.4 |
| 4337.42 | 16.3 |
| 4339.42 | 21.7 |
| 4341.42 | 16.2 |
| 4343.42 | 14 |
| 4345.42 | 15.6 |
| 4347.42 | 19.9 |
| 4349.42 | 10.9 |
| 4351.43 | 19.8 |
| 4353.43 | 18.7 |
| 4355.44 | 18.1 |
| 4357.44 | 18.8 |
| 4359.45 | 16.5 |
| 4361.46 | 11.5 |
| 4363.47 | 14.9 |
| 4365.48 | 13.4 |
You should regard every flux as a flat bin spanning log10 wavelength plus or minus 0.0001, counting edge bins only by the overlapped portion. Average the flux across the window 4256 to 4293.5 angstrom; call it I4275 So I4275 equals 19.4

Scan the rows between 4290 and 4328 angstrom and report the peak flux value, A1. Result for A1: 23.6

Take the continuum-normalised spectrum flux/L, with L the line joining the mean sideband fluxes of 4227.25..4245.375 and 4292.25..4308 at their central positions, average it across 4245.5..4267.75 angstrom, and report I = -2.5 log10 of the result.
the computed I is 0.05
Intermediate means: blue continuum 20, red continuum 19.6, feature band 19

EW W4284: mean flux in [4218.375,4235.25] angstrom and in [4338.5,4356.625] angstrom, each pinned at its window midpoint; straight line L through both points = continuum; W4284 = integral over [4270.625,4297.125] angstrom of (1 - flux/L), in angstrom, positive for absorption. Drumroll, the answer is -1.38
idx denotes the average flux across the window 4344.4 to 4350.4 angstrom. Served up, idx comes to 15.5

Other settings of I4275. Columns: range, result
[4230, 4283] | 19.3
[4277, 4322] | 19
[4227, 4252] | 19.6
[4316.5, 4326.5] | 16.7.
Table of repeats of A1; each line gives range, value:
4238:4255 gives 23.4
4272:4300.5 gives 22.9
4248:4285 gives 23.7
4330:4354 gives 21.7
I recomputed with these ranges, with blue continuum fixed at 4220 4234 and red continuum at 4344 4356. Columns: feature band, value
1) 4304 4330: 0.05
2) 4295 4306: -0.08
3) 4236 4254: 0.02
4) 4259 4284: -0.02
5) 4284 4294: -0.12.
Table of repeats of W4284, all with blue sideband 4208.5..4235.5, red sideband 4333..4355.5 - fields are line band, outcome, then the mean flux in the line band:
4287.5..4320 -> -1.80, 18.9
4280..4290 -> -0.77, 19.6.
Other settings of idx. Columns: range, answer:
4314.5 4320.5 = 17.2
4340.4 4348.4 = 16.4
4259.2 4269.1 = 19.9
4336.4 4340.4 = 19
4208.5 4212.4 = 19.6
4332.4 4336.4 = 16.8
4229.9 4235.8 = 20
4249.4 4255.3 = 18.4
